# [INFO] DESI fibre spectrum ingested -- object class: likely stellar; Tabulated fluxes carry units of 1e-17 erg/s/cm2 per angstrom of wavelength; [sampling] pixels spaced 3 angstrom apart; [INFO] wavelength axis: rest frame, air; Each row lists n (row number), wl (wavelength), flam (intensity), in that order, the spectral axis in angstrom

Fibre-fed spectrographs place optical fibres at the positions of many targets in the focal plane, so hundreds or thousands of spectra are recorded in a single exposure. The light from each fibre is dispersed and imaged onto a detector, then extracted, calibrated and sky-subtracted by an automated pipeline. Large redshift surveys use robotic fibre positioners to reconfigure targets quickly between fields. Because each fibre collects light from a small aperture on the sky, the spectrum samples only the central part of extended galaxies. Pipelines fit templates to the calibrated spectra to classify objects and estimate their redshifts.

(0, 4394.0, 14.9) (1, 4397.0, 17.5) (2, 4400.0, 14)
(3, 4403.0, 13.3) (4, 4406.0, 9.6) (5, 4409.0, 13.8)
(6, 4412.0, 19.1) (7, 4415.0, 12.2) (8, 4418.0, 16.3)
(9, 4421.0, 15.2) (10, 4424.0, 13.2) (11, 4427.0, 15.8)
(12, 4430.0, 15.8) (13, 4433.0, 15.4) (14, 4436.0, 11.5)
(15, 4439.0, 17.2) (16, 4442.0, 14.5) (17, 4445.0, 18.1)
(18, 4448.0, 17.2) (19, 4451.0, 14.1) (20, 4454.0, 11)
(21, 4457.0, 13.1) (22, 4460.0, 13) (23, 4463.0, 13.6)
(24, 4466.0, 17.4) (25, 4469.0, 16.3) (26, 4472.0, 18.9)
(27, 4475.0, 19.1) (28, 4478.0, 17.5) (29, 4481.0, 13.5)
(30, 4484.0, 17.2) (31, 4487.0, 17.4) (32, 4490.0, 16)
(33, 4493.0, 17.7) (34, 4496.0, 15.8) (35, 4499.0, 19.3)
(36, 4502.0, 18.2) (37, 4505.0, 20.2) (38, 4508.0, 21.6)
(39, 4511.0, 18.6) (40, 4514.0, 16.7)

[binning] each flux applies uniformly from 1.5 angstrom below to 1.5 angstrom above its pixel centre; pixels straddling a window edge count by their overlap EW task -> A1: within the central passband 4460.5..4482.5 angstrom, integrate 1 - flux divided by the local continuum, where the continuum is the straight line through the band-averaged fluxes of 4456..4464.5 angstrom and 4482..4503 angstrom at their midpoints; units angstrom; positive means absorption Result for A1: -2.8 angstrom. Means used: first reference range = 13.2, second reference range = 17.3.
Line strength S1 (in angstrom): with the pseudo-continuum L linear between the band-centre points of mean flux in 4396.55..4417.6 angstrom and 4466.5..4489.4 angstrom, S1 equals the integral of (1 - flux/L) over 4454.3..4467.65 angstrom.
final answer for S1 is 2.0 angstrom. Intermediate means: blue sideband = 14.2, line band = 14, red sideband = 17.1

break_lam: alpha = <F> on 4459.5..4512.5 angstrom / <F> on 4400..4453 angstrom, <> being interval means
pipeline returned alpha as 1.2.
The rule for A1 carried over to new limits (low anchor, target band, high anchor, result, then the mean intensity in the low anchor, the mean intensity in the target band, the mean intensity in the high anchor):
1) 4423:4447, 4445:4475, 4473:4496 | 1.5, 15.3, 15.3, 16.9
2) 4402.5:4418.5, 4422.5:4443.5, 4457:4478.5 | 0.1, 14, 14.8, 16.3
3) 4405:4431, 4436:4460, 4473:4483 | 1.6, 14.6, 14.7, 16.8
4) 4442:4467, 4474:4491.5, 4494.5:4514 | 0.2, 14.6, 16.7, 18.8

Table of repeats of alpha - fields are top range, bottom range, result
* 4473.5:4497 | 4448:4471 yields 1.17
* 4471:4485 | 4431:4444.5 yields 1.15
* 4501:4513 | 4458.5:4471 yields 1.29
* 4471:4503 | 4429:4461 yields 1.18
